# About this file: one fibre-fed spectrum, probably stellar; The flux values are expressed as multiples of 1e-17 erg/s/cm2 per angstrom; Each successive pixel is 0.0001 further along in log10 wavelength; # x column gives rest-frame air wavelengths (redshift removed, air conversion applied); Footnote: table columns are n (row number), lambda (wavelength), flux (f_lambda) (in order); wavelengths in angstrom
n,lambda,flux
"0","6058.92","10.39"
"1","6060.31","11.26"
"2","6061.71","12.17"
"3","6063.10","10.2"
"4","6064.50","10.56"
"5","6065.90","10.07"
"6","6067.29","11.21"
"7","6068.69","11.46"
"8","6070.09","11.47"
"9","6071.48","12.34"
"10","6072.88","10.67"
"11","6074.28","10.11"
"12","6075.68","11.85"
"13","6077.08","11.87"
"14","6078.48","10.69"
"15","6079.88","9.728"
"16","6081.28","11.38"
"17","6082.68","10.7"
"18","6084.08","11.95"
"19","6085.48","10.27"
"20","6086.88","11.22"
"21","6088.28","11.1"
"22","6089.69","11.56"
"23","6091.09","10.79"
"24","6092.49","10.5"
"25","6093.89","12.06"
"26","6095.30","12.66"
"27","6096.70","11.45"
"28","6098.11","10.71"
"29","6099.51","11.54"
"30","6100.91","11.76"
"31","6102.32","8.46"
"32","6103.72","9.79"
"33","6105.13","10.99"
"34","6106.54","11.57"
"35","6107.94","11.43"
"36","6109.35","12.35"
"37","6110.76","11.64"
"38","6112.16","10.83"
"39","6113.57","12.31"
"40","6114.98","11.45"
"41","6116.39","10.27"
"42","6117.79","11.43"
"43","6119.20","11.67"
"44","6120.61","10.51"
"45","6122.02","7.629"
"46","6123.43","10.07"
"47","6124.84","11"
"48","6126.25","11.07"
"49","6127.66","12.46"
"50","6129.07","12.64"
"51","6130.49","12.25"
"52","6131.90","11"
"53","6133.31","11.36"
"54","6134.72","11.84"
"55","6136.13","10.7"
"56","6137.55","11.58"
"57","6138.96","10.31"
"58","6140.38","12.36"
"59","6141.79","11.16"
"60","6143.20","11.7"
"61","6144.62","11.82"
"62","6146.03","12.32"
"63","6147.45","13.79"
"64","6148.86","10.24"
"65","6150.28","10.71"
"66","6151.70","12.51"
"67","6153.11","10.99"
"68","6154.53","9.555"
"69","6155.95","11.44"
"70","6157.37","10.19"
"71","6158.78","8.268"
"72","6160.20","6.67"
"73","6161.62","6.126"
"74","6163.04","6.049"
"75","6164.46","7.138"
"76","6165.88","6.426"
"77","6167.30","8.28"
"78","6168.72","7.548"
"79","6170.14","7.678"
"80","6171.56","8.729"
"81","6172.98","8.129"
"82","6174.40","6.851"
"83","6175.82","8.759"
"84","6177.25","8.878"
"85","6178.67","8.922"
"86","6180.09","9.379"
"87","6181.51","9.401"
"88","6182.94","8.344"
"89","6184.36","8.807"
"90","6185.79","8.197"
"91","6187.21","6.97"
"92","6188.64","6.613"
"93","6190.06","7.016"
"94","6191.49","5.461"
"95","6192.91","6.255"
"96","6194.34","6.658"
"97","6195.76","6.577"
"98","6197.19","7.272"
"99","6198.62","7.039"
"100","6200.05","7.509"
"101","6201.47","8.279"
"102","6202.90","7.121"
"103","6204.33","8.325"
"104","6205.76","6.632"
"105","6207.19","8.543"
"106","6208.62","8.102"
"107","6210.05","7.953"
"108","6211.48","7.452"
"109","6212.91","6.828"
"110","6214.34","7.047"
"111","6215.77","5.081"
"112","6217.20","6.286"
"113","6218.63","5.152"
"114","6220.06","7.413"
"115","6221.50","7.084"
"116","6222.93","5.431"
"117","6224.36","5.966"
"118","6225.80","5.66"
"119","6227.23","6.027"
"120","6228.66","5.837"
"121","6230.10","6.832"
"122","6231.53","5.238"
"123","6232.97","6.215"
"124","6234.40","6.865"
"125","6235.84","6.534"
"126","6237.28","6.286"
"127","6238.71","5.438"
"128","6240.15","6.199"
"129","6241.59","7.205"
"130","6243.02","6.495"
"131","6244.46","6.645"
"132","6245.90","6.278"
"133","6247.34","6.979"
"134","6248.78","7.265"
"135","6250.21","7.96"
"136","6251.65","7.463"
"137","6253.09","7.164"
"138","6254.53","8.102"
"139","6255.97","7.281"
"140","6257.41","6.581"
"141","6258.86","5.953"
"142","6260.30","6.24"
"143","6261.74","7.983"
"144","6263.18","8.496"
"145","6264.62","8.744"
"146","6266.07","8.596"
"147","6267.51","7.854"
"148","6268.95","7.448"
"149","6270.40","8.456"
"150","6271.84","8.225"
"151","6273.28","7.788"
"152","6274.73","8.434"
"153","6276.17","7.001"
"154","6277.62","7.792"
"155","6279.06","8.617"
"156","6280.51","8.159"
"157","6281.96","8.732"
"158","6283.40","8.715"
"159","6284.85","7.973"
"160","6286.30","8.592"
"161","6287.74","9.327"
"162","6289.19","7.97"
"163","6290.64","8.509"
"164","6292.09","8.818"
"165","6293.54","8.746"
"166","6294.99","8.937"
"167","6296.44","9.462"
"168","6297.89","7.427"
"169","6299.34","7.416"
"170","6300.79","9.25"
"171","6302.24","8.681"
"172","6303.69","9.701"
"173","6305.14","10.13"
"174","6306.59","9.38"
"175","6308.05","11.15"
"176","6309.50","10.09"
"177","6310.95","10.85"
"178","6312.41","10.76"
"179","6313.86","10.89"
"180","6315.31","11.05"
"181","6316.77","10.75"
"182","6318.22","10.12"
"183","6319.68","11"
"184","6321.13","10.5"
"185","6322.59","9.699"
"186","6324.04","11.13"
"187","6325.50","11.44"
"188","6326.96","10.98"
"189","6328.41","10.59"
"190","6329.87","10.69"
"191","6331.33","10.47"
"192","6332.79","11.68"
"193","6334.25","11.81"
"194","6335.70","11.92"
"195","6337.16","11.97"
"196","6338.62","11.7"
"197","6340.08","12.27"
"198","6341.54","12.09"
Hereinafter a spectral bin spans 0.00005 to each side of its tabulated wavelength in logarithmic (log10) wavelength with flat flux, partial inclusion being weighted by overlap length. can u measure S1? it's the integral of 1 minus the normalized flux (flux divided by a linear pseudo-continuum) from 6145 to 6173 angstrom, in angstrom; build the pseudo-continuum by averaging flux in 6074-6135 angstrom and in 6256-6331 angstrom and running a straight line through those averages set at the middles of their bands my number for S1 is 3.6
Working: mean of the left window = 11.1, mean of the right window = 9.05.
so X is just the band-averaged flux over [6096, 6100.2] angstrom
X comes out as 11.2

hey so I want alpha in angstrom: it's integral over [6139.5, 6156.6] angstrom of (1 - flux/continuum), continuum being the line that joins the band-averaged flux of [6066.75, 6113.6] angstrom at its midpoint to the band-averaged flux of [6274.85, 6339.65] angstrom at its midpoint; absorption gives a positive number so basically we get -1.2 angstrom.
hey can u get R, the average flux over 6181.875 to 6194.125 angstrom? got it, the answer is 7.24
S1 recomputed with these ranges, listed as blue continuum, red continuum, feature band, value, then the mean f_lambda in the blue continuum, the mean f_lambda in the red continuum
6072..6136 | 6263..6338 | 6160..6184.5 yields 6.2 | 11.1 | 9.49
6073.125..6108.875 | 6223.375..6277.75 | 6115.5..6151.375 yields -4.8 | 11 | 7.03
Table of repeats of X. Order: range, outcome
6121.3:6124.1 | 8.84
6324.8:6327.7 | 11.2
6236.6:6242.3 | 6.28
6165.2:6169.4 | 7.42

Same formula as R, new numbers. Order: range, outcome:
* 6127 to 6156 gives 11.6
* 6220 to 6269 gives 6.84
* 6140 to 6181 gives 9.38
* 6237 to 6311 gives 8.05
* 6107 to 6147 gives 11.3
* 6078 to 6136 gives 11.1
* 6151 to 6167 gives 8.66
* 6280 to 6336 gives 9.83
